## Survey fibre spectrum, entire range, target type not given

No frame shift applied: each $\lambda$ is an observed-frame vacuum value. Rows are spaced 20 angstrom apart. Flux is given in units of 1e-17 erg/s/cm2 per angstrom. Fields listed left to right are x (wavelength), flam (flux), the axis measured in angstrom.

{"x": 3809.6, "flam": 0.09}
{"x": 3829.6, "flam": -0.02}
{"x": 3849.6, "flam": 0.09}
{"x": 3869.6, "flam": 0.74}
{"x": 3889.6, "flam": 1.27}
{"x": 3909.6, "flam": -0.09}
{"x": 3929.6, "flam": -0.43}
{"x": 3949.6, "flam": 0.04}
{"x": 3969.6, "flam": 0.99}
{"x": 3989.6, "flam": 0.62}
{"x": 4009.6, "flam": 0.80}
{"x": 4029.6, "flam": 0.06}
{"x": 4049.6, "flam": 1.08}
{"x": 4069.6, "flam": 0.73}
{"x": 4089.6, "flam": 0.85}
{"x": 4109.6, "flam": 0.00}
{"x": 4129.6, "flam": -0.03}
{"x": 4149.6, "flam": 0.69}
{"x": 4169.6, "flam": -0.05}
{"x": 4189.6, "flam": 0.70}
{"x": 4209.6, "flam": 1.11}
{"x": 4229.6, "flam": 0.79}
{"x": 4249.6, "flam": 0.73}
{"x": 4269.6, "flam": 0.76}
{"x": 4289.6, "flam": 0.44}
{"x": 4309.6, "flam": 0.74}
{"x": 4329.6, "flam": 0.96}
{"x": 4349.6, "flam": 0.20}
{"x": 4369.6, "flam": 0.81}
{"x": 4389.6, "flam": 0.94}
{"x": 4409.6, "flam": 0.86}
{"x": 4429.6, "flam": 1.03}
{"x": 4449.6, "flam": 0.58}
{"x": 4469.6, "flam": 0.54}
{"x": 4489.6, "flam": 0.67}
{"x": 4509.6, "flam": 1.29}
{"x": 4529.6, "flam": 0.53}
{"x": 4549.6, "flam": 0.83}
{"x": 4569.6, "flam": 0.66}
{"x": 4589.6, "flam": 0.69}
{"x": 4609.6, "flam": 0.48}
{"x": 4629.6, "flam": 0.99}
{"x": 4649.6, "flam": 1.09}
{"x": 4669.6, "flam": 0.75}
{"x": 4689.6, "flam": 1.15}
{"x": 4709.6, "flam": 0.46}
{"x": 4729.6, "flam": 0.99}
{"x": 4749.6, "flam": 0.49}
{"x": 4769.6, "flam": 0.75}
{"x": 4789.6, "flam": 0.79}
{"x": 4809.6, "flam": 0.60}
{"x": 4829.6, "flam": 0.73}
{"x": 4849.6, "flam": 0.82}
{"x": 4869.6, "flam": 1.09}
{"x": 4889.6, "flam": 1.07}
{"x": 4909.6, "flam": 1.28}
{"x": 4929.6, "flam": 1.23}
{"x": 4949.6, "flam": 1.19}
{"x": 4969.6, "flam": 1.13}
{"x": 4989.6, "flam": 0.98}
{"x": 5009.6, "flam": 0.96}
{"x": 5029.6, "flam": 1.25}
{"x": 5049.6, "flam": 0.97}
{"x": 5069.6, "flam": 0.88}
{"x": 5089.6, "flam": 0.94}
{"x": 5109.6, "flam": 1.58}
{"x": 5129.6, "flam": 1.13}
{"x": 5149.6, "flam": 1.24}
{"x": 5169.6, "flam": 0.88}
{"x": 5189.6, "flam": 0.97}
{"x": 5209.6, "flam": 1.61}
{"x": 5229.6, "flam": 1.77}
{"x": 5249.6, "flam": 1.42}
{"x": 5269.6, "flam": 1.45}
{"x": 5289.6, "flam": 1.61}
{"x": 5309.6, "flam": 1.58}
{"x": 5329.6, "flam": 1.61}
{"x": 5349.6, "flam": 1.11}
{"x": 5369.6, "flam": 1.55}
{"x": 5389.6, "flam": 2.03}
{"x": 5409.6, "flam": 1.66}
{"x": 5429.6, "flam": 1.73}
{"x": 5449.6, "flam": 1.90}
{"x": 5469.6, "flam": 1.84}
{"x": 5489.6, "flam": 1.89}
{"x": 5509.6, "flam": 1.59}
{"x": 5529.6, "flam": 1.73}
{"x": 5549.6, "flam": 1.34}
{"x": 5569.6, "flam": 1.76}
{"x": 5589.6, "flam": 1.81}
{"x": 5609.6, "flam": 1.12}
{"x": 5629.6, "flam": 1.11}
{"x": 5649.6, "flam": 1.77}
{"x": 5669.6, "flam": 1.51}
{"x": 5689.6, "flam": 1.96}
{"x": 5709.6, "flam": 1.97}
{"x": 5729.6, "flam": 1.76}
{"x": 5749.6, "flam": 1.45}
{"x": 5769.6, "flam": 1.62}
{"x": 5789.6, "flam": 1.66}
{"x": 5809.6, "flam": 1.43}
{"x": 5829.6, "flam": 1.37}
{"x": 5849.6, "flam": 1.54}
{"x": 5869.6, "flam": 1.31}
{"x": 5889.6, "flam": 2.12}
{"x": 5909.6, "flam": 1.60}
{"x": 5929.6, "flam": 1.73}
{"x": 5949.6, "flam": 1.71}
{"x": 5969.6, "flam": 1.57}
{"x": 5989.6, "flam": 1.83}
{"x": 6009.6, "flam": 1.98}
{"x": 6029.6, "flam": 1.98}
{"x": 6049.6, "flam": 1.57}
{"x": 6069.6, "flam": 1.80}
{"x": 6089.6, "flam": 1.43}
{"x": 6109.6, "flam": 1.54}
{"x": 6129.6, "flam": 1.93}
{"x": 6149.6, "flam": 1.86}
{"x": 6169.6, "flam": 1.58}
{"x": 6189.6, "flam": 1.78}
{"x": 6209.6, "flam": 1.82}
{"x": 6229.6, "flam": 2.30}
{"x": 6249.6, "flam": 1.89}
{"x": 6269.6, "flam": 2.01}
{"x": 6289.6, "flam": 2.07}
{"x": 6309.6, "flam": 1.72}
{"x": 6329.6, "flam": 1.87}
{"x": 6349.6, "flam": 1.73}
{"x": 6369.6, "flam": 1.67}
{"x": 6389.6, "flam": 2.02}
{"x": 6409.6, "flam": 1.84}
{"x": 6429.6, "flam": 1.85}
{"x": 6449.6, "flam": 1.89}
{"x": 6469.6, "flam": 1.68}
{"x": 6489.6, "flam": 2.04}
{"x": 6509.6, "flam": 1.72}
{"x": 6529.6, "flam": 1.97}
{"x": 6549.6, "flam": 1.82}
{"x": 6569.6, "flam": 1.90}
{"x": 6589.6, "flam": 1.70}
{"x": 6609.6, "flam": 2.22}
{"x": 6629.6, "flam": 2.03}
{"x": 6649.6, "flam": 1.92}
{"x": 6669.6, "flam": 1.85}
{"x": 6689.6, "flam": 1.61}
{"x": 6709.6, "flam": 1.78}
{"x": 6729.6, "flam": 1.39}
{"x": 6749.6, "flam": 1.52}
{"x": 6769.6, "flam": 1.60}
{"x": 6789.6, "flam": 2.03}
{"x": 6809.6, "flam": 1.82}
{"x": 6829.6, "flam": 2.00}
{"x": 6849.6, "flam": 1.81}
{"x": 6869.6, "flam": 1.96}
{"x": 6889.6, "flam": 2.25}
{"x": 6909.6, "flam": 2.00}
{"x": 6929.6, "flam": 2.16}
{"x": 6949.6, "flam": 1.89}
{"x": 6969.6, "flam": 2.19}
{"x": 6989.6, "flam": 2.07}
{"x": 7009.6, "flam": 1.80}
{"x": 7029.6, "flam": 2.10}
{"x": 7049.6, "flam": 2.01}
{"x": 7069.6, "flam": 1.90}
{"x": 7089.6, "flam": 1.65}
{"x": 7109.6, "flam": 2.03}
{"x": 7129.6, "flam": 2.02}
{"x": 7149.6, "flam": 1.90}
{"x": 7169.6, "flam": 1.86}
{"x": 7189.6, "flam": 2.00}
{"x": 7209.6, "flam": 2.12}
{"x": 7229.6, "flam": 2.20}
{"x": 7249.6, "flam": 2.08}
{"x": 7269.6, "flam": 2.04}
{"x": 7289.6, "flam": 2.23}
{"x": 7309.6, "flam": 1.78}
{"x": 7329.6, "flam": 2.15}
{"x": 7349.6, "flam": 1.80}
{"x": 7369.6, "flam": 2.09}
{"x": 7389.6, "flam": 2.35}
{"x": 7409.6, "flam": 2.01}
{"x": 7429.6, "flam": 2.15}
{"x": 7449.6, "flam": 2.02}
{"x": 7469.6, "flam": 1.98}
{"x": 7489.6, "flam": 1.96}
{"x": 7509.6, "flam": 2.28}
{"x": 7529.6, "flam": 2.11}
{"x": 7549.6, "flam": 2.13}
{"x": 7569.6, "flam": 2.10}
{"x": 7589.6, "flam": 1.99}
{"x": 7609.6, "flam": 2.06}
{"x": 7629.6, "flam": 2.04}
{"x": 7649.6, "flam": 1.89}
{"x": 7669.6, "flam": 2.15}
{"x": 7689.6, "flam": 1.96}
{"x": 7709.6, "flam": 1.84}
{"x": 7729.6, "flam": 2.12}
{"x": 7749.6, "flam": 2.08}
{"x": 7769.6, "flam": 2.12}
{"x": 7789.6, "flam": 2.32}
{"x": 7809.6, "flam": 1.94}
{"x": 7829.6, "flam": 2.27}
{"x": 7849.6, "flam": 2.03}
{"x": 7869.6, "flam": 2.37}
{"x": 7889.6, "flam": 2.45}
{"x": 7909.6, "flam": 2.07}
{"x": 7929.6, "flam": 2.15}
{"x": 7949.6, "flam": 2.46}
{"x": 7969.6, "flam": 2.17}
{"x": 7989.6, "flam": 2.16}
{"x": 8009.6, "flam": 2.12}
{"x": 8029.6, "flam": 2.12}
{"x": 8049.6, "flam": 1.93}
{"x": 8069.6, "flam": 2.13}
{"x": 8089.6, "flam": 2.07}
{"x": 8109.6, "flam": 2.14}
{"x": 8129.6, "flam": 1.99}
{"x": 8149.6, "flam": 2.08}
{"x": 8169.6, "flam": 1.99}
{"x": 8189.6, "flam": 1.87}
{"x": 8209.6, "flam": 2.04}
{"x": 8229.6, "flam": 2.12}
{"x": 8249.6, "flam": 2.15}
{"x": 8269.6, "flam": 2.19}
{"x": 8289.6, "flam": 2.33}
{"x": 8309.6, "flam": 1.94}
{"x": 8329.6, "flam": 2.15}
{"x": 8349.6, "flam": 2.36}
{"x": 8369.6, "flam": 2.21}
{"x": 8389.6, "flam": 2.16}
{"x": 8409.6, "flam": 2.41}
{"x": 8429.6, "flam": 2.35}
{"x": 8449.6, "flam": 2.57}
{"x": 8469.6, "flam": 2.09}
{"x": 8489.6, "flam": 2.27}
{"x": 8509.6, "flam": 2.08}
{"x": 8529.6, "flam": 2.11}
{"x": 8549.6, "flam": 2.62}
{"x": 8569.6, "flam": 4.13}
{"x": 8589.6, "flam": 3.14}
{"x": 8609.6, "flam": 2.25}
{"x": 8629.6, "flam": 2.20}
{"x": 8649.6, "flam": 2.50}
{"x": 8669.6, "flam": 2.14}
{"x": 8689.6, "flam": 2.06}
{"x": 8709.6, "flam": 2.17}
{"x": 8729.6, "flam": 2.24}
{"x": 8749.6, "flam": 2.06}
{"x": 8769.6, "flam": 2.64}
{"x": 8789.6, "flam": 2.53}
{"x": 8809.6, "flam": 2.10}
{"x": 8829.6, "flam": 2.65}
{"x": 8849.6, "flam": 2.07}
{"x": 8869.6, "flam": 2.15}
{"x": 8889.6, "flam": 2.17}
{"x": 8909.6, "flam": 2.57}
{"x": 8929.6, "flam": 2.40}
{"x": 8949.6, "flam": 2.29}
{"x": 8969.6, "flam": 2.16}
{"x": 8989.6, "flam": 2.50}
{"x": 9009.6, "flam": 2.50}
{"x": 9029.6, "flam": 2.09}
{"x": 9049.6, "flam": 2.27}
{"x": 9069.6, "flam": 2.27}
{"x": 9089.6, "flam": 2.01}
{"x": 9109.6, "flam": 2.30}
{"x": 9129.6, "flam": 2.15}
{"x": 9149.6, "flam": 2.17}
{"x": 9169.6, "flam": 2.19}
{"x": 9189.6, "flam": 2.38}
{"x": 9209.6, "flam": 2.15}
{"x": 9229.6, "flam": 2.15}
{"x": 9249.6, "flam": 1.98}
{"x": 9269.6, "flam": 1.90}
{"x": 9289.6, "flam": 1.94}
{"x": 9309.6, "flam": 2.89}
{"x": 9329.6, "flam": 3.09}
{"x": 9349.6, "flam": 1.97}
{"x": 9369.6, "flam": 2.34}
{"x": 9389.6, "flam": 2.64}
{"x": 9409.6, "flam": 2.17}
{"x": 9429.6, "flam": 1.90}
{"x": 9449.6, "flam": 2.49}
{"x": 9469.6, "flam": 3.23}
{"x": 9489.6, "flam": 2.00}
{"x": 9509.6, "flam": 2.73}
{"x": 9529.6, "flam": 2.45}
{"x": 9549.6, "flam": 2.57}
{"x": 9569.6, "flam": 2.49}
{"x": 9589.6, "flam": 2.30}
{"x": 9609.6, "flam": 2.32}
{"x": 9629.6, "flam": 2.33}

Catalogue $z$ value 0.305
